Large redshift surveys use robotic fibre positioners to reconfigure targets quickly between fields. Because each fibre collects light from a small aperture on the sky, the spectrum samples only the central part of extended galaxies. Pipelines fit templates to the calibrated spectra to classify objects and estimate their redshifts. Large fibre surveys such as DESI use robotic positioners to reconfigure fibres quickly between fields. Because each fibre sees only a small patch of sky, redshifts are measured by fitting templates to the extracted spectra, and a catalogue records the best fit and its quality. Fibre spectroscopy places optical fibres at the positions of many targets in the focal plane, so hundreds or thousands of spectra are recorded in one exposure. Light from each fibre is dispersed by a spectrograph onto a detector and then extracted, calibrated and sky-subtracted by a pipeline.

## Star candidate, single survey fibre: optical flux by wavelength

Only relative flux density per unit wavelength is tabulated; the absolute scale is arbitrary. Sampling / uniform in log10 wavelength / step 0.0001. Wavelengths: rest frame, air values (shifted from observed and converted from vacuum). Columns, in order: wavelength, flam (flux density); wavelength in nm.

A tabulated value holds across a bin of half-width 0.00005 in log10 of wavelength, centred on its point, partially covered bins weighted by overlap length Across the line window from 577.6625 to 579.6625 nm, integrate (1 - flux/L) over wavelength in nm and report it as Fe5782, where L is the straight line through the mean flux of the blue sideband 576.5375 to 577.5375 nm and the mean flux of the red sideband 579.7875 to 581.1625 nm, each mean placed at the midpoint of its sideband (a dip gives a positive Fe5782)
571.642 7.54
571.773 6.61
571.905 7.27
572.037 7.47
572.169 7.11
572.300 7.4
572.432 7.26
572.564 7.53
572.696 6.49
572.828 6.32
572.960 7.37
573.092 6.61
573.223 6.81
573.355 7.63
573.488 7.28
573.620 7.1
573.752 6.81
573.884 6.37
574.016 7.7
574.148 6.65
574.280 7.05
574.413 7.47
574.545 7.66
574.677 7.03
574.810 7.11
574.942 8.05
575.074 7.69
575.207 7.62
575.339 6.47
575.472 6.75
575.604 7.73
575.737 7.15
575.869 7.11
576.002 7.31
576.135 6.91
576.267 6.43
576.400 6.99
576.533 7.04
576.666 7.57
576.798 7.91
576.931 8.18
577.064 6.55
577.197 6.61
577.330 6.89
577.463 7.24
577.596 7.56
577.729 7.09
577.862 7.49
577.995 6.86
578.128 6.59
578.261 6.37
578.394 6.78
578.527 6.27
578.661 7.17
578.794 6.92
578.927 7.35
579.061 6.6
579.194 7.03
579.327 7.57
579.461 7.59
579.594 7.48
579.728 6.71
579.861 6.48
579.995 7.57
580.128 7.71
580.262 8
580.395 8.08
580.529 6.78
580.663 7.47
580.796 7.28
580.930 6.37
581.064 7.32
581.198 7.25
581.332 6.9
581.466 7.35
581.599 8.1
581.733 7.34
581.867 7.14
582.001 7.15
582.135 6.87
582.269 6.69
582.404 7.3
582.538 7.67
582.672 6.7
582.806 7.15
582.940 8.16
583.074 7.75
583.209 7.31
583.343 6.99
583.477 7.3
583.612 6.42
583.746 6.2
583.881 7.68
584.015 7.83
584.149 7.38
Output 0.075 nm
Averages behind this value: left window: 7.27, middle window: 7.01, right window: 7.3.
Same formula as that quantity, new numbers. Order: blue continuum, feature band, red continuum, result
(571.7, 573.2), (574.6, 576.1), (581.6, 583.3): -0.03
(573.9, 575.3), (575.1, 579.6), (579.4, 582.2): 0.14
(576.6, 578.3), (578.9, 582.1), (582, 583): -0.04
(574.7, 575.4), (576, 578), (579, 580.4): 0.05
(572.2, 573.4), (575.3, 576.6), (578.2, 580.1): 0.00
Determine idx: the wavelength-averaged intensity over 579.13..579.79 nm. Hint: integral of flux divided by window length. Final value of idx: 7.28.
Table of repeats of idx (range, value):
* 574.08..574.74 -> 7.18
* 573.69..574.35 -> 6.92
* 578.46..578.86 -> 6.78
